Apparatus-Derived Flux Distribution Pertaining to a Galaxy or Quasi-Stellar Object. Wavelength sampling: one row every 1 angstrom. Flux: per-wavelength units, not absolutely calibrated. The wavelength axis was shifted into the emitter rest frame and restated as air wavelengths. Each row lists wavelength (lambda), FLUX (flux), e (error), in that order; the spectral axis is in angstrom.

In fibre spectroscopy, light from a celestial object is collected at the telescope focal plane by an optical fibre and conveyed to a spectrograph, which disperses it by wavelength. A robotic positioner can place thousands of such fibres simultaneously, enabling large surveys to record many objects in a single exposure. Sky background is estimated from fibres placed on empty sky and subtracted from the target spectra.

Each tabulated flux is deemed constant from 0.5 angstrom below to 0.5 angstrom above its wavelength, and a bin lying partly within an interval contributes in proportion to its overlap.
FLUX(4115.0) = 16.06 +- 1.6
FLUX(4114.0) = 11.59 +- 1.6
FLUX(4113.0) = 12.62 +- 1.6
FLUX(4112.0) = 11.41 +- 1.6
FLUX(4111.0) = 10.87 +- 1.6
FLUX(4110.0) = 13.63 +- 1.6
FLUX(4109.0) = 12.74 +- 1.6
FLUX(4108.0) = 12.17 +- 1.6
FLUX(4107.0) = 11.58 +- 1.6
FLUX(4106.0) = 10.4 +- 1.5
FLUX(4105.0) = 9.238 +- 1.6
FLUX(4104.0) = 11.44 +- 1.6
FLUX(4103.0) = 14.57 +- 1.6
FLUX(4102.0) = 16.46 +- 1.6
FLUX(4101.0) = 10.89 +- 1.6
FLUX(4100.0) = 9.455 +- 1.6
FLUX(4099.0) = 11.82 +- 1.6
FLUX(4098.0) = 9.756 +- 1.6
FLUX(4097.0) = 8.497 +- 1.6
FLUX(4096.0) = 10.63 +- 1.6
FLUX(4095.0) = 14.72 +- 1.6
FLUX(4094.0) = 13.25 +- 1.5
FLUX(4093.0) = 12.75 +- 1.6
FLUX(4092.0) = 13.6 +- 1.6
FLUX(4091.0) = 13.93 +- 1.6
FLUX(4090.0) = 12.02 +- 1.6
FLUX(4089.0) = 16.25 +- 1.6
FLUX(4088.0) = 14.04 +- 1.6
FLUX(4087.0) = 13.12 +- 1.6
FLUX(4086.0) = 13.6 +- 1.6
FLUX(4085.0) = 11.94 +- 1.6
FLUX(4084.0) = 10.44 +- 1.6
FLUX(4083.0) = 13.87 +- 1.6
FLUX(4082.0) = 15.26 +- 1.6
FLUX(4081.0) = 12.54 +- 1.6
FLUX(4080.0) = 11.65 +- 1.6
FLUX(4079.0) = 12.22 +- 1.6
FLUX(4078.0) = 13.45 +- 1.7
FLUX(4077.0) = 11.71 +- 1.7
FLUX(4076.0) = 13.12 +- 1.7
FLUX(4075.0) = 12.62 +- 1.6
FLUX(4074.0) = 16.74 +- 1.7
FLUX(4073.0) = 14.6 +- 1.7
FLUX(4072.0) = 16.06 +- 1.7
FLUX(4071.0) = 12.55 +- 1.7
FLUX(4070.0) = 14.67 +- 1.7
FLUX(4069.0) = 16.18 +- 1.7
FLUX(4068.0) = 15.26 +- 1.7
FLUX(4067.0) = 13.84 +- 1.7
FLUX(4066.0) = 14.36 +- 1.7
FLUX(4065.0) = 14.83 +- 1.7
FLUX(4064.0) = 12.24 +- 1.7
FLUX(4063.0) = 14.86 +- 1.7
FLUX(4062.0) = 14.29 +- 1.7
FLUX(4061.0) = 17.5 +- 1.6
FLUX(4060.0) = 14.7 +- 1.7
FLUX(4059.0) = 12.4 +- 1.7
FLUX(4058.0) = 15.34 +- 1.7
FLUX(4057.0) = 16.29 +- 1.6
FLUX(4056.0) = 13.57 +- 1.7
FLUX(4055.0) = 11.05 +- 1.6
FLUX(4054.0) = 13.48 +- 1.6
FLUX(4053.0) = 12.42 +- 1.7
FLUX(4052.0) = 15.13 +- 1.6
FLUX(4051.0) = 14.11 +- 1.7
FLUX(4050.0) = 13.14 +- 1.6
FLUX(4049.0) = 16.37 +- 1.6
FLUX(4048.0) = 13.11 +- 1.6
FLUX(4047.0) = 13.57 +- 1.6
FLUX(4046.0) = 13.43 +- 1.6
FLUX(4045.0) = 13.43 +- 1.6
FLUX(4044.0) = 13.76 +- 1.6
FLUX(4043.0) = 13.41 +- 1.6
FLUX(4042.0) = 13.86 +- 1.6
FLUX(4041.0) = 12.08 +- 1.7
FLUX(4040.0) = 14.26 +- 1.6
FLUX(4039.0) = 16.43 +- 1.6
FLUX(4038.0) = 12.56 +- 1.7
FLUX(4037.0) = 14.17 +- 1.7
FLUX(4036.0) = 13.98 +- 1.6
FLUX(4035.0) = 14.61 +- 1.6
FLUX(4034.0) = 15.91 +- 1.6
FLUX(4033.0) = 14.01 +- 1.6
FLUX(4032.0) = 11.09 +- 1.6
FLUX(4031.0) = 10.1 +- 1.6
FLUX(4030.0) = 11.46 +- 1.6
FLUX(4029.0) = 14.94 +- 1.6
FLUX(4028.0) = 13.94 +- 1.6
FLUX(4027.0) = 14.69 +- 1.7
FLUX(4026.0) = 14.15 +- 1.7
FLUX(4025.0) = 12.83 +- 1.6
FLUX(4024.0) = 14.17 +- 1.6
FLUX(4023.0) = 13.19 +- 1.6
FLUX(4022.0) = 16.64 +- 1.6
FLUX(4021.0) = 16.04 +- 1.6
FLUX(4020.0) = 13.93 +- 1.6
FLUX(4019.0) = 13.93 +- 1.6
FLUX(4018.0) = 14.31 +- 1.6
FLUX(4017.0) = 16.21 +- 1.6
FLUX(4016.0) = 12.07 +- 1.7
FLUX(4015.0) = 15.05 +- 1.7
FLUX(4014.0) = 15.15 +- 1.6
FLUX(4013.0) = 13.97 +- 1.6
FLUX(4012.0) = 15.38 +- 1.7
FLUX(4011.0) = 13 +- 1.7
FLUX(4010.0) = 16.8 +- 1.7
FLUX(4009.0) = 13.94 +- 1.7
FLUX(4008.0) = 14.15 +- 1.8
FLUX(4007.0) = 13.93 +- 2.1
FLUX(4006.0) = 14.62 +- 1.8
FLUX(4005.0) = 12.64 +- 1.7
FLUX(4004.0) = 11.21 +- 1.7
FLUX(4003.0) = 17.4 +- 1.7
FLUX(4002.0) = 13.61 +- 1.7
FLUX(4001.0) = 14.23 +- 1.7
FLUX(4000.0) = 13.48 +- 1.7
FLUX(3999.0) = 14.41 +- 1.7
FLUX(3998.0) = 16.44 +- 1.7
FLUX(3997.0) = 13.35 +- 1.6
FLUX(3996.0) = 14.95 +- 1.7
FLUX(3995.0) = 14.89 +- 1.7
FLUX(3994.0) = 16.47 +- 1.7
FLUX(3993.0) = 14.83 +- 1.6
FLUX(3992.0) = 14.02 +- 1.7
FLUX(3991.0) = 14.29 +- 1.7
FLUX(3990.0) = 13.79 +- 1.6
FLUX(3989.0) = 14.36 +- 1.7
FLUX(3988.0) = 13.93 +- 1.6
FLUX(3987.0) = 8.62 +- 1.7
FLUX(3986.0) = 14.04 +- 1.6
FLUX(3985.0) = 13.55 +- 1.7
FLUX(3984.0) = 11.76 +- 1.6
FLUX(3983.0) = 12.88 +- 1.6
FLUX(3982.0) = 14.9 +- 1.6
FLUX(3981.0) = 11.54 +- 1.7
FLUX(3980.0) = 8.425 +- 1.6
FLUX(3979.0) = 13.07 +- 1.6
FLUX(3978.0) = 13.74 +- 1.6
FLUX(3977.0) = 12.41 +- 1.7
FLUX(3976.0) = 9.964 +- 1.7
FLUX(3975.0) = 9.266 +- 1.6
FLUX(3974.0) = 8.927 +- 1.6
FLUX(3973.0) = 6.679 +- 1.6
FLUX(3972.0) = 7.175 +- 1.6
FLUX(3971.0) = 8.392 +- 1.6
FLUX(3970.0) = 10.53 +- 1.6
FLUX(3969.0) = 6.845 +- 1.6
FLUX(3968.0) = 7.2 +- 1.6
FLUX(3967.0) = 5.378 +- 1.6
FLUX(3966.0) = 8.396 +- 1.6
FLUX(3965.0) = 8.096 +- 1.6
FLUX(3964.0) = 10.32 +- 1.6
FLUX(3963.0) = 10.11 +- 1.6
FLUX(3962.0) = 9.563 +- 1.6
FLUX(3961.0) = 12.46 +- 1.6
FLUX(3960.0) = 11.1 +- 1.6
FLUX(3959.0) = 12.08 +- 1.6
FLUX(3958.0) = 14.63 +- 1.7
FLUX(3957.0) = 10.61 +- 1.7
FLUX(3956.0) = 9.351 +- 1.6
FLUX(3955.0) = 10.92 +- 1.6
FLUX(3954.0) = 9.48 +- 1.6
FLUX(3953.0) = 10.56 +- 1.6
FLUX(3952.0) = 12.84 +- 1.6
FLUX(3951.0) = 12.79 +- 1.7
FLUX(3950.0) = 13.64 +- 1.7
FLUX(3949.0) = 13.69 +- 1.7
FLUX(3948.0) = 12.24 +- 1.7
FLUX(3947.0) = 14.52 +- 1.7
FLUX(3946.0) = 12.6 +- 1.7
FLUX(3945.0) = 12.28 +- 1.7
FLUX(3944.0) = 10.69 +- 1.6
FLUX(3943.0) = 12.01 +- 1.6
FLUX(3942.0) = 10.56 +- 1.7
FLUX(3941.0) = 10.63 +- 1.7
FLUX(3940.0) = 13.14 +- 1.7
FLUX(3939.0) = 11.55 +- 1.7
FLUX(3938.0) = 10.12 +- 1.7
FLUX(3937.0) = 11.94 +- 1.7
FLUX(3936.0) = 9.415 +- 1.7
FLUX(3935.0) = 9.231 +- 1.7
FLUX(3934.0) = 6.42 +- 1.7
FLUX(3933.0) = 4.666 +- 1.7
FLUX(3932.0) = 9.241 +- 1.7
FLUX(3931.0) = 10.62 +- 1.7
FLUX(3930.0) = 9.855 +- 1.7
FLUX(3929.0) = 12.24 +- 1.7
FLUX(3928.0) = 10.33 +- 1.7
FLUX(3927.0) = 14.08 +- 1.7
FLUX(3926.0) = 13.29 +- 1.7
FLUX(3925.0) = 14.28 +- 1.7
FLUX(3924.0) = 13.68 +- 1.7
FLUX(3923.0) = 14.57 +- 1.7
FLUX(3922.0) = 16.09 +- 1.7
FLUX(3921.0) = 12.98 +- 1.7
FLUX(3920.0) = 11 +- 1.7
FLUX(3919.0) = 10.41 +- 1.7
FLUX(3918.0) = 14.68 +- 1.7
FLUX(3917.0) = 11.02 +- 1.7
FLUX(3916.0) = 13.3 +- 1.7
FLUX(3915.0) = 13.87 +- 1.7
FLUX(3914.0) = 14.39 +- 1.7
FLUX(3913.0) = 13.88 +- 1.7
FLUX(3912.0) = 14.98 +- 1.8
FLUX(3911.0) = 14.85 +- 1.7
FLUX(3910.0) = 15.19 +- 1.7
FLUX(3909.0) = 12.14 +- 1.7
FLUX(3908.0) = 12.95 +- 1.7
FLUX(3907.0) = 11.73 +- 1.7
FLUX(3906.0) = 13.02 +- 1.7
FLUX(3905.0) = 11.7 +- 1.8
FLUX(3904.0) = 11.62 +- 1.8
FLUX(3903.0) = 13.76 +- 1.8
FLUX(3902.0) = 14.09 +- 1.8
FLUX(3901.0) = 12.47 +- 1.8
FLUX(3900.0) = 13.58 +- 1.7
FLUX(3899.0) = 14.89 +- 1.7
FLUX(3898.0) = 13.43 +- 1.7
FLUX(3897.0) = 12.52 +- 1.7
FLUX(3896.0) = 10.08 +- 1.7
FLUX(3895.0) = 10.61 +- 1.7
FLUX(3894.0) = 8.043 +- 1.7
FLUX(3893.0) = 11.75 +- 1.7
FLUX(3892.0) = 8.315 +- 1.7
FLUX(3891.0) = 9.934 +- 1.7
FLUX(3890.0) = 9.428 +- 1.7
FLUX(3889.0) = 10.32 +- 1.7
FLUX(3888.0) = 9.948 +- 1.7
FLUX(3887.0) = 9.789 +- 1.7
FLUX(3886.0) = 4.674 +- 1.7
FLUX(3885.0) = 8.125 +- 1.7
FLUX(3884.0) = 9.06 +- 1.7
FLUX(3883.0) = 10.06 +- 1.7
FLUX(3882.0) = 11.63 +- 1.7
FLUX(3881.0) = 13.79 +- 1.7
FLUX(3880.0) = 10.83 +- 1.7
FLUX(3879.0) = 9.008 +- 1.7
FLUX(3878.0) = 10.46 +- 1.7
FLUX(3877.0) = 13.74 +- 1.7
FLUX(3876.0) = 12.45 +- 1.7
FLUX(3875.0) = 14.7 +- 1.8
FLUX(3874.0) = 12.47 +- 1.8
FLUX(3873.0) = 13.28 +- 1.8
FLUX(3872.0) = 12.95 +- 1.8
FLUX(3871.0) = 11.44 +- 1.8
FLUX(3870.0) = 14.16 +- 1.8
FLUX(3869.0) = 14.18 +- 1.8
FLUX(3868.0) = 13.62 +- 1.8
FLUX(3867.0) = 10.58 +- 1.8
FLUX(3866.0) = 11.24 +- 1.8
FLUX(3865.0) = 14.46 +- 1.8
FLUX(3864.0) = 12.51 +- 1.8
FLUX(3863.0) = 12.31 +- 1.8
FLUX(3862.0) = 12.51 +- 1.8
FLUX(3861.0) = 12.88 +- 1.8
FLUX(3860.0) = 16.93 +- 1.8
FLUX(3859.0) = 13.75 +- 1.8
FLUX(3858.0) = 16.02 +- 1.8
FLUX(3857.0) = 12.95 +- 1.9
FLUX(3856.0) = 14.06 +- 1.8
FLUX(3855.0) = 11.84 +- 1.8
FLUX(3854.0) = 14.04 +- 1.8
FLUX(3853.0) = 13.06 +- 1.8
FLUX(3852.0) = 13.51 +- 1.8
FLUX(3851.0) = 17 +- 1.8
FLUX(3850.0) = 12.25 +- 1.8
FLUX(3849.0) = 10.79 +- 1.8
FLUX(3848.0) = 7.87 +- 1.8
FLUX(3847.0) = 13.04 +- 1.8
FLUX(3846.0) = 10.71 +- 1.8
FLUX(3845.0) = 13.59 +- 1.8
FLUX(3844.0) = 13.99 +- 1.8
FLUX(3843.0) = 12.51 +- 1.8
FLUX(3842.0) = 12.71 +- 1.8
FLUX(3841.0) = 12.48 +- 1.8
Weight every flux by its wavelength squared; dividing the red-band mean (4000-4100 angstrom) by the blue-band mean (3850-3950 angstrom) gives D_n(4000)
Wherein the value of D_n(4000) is 1.22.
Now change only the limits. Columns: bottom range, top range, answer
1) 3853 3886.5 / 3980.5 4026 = 1.23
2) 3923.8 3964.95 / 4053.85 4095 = 1.31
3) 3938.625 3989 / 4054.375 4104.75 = 1.29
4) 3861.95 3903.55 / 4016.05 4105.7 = 1.28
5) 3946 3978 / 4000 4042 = 1.39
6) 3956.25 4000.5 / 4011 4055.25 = 1.23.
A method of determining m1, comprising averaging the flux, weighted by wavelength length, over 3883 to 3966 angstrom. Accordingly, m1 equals 11.6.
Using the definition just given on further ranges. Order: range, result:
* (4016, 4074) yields 14.1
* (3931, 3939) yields 9.01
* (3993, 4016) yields 14.5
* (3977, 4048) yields 13.8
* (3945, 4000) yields 11.7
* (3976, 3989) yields 12.4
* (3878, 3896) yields 9.75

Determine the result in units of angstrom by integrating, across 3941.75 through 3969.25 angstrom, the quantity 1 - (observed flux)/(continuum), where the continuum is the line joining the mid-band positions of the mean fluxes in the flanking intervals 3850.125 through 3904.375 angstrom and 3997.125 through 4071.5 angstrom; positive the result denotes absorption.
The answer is 4.6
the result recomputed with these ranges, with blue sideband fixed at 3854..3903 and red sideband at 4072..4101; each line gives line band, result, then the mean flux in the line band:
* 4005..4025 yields -3.1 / 14.5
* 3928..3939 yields 2.4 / 9.52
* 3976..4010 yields -3.3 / 13.6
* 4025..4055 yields -2.5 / 13.7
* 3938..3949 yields 0.2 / 12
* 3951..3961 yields 0.7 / 11.4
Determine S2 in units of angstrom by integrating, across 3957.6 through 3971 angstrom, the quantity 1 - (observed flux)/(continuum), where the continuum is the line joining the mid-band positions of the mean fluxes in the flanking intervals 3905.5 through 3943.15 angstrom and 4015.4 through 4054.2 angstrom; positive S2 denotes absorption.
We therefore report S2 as 3.21 angstrom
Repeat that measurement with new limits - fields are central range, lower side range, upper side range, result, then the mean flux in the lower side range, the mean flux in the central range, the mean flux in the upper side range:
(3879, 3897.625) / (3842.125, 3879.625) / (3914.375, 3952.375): 3.8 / 12.9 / 9.94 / 11.9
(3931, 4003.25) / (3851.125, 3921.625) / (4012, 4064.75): 9.3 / 12.3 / 11.5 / 14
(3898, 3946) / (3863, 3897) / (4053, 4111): -2.6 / 11.2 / 12.2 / 13.2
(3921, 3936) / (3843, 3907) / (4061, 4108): 1.2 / 12.1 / 11.3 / 13.1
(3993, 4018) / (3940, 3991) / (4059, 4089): -4.8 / 11.1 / 14.5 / 13.9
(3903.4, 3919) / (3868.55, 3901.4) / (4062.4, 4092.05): -2.1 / 11.3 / 13.2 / 13.7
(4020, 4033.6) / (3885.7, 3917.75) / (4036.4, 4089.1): -0.2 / 12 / 13.7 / 13.9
